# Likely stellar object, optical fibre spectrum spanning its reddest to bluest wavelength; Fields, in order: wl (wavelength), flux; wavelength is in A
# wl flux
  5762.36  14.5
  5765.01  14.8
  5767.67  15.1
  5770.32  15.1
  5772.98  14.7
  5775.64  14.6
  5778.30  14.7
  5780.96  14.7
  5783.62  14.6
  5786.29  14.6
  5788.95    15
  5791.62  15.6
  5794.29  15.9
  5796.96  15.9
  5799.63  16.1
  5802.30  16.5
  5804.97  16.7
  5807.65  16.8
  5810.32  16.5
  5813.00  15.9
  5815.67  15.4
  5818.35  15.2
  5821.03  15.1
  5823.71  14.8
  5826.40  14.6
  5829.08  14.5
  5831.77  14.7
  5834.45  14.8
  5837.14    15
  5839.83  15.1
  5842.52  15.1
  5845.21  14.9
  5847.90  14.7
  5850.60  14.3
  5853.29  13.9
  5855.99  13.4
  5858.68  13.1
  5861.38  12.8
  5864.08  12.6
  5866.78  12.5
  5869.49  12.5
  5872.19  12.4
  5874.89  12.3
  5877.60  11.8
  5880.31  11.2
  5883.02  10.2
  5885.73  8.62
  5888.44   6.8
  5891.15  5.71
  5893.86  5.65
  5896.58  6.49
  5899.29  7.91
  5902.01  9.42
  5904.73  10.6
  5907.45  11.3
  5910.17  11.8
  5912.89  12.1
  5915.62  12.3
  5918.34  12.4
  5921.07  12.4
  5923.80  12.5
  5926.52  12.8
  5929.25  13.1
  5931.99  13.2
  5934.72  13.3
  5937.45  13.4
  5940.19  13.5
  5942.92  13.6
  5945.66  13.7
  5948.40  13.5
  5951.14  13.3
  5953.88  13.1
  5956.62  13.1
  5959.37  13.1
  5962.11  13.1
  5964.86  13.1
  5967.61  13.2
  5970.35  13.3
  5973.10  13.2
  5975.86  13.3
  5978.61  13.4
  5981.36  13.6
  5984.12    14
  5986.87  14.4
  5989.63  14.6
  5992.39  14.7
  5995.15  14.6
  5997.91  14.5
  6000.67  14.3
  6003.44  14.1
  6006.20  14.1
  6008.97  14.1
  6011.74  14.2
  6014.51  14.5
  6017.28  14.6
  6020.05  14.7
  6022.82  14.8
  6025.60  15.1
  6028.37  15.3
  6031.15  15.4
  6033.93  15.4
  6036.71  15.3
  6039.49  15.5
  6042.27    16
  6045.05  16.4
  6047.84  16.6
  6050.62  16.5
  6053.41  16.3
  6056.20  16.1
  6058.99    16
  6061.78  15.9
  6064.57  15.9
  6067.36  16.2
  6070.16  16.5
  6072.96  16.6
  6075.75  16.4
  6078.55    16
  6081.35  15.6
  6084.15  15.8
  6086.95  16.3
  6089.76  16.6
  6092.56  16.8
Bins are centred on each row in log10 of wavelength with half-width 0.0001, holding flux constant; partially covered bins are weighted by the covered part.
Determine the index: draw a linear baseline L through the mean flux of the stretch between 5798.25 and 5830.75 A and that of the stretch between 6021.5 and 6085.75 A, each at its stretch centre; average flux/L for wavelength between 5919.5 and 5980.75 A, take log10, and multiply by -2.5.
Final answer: 0.196 mag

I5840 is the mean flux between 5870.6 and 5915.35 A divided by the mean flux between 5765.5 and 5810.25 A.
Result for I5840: 0.63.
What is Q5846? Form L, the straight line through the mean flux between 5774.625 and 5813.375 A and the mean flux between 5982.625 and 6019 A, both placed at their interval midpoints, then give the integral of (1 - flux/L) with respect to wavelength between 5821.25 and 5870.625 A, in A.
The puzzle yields 3.9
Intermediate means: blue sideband 15.6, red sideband 14.4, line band 14.1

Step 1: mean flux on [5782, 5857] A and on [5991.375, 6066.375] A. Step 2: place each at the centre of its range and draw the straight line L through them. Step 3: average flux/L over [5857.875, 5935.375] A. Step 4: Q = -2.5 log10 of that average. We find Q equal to 0.35 mag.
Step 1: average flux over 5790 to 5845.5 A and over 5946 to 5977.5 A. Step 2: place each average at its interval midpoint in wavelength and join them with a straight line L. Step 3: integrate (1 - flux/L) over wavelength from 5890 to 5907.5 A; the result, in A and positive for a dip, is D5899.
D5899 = 7.7 A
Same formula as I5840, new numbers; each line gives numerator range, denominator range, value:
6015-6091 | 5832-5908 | 1.36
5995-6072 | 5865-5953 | 1.35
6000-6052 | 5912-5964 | 1.16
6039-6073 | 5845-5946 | 1.39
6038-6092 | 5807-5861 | 1.09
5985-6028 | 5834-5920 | 1.25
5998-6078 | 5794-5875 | 1.05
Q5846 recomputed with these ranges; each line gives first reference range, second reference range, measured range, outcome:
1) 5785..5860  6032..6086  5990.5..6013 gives 2.13 A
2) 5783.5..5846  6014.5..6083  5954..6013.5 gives 7.10 A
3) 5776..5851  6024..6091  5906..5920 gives 3.22 A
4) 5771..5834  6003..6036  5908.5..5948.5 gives 5.62 A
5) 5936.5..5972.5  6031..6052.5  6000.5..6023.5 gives 1.01 A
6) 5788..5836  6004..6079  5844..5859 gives 1.40 A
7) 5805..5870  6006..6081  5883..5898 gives 7.94 A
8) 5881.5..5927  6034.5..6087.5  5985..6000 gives -1.29 A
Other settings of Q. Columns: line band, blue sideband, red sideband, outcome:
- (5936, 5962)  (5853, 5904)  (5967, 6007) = -0.05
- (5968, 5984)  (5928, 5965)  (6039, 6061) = 0.06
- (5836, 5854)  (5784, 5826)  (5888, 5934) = -0.08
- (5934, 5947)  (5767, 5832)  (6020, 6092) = 0.16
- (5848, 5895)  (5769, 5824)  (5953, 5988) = 0.28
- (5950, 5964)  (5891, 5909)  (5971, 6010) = -0.10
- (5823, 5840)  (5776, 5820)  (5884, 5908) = -0.14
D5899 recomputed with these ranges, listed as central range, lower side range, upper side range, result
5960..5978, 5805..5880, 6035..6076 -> 2.53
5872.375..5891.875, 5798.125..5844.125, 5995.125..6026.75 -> 6.86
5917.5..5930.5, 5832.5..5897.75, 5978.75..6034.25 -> 0.37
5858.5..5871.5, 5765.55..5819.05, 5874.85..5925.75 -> -0.90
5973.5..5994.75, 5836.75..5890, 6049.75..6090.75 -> 1.00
